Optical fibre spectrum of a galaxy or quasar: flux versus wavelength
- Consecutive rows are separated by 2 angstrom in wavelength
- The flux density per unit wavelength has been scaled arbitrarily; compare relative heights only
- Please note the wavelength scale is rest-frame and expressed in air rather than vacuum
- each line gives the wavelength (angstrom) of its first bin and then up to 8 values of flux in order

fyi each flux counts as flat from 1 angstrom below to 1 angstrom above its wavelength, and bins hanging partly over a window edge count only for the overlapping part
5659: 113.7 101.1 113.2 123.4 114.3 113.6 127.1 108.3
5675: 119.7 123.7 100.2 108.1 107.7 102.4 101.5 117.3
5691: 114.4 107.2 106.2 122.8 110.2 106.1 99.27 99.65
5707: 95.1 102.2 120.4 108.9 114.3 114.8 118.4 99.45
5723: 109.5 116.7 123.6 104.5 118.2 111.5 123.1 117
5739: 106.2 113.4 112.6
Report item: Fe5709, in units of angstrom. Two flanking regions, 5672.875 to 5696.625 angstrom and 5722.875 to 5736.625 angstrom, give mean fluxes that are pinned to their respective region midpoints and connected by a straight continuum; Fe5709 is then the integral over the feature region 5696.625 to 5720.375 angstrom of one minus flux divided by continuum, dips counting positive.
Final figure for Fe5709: 0.9 angstrom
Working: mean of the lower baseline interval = 110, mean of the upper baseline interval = 116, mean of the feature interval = 109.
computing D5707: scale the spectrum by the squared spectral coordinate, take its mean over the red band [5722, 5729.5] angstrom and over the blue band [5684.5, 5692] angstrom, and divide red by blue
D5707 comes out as 1.06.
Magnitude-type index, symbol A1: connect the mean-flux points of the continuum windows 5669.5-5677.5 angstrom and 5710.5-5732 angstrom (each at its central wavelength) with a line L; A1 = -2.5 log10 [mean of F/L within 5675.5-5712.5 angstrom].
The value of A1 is 0.08 mag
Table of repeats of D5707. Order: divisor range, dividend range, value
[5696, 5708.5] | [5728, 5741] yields 1.09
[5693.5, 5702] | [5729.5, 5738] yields 1.06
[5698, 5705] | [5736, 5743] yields 1.09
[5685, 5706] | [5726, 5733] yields 1.07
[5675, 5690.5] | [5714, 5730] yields 1.04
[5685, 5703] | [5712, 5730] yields 1.03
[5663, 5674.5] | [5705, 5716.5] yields 0.93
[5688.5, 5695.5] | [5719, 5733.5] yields 1.02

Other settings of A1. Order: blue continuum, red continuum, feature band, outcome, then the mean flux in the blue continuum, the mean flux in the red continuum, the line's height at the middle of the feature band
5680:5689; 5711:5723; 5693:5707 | 0.02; 106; 112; 109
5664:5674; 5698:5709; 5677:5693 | 0.02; 117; 102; 110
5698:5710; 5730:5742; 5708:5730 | -0.04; 102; 115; 108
